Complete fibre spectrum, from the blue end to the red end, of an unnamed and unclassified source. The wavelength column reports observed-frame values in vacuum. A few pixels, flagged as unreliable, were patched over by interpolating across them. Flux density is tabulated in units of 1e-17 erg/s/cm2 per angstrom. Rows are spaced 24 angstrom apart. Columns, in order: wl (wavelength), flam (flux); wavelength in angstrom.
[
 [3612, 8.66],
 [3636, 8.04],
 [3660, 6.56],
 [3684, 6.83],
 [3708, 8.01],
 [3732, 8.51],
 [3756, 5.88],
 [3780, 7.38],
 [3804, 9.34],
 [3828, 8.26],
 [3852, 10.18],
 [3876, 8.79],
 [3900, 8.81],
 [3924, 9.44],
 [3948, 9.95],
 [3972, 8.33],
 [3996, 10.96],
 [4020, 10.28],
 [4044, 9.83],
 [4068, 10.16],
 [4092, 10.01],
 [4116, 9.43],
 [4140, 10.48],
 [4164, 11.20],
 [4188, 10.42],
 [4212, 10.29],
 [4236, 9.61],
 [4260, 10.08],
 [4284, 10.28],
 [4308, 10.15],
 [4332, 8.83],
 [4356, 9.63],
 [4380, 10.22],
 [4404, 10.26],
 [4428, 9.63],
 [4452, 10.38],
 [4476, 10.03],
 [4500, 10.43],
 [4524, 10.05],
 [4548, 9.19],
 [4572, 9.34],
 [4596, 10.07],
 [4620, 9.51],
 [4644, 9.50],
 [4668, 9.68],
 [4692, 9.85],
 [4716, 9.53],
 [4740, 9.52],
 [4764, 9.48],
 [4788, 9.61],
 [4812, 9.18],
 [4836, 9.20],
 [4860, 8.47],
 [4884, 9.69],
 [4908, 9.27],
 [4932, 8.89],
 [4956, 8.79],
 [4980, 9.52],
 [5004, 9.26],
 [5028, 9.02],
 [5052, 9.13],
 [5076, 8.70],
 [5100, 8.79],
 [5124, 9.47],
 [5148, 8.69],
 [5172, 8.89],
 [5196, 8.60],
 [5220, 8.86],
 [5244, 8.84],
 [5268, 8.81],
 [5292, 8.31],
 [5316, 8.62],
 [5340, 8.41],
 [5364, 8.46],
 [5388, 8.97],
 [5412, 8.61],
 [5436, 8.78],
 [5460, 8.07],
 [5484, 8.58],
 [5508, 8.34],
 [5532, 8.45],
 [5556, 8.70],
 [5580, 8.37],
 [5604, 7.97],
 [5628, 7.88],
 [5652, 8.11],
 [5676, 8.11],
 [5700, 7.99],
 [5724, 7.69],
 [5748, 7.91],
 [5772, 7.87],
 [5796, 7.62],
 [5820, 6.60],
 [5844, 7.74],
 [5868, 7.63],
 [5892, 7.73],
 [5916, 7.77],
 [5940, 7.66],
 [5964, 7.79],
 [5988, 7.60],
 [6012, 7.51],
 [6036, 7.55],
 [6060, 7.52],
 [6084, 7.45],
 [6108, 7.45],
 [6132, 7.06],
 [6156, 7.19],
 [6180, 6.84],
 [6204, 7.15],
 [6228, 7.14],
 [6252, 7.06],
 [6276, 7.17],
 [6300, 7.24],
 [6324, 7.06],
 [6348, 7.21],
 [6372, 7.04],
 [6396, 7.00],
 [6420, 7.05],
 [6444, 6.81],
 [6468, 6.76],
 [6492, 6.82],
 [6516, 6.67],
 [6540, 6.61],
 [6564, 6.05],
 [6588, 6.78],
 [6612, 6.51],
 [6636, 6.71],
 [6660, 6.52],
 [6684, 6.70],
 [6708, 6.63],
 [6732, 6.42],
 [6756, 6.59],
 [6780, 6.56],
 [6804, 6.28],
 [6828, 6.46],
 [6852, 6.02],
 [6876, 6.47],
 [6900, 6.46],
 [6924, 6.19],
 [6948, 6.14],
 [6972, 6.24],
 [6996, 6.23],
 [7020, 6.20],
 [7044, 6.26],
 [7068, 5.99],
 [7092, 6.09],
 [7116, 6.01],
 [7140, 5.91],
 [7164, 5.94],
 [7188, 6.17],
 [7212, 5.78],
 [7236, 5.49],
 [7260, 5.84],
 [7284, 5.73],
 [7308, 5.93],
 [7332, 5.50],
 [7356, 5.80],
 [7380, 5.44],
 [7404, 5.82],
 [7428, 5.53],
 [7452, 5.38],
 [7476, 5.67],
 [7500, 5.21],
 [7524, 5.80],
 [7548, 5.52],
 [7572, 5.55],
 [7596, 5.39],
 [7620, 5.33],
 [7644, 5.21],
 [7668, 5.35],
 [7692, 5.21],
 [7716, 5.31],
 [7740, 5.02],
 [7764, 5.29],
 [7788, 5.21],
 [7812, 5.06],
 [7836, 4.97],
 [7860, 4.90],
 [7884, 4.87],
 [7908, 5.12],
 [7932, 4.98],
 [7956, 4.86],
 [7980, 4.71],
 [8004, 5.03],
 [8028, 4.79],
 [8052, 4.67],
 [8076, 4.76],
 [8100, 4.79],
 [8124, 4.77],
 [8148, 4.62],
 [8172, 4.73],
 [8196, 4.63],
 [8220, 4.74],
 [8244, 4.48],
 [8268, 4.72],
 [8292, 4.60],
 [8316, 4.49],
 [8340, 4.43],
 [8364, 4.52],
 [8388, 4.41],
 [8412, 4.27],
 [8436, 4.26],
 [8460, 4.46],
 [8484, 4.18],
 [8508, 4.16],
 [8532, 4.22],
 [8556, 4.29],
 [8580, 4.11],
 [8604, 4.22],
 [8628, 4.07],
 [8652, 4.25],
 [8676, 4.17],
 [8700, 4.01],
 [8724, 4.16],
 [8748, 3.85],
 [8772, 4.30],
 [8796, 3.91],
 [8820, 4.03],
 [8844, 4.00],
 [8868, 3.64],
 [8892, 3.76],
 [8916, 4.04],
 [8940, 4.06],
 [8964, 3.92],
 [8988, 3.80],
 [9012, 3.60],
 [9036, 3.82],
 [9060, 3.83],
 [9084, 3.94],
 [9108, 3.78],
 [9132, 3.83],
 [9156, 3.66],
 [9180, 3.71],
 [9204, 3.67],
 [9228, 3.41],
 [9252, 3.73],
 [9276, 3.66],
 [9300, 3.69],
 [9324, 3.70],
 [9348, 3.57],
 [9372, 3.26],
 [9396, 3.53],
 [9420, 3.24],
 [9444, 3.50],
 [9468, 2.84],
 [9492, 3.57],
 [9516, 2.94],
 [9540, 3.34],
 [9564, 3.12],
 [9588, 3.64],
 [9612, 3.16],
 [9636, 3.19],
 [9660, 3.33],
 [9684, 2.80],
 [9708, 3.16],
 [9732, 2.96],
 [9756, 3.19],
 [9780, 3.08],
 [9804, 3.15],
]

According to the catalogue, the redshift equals 0.000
